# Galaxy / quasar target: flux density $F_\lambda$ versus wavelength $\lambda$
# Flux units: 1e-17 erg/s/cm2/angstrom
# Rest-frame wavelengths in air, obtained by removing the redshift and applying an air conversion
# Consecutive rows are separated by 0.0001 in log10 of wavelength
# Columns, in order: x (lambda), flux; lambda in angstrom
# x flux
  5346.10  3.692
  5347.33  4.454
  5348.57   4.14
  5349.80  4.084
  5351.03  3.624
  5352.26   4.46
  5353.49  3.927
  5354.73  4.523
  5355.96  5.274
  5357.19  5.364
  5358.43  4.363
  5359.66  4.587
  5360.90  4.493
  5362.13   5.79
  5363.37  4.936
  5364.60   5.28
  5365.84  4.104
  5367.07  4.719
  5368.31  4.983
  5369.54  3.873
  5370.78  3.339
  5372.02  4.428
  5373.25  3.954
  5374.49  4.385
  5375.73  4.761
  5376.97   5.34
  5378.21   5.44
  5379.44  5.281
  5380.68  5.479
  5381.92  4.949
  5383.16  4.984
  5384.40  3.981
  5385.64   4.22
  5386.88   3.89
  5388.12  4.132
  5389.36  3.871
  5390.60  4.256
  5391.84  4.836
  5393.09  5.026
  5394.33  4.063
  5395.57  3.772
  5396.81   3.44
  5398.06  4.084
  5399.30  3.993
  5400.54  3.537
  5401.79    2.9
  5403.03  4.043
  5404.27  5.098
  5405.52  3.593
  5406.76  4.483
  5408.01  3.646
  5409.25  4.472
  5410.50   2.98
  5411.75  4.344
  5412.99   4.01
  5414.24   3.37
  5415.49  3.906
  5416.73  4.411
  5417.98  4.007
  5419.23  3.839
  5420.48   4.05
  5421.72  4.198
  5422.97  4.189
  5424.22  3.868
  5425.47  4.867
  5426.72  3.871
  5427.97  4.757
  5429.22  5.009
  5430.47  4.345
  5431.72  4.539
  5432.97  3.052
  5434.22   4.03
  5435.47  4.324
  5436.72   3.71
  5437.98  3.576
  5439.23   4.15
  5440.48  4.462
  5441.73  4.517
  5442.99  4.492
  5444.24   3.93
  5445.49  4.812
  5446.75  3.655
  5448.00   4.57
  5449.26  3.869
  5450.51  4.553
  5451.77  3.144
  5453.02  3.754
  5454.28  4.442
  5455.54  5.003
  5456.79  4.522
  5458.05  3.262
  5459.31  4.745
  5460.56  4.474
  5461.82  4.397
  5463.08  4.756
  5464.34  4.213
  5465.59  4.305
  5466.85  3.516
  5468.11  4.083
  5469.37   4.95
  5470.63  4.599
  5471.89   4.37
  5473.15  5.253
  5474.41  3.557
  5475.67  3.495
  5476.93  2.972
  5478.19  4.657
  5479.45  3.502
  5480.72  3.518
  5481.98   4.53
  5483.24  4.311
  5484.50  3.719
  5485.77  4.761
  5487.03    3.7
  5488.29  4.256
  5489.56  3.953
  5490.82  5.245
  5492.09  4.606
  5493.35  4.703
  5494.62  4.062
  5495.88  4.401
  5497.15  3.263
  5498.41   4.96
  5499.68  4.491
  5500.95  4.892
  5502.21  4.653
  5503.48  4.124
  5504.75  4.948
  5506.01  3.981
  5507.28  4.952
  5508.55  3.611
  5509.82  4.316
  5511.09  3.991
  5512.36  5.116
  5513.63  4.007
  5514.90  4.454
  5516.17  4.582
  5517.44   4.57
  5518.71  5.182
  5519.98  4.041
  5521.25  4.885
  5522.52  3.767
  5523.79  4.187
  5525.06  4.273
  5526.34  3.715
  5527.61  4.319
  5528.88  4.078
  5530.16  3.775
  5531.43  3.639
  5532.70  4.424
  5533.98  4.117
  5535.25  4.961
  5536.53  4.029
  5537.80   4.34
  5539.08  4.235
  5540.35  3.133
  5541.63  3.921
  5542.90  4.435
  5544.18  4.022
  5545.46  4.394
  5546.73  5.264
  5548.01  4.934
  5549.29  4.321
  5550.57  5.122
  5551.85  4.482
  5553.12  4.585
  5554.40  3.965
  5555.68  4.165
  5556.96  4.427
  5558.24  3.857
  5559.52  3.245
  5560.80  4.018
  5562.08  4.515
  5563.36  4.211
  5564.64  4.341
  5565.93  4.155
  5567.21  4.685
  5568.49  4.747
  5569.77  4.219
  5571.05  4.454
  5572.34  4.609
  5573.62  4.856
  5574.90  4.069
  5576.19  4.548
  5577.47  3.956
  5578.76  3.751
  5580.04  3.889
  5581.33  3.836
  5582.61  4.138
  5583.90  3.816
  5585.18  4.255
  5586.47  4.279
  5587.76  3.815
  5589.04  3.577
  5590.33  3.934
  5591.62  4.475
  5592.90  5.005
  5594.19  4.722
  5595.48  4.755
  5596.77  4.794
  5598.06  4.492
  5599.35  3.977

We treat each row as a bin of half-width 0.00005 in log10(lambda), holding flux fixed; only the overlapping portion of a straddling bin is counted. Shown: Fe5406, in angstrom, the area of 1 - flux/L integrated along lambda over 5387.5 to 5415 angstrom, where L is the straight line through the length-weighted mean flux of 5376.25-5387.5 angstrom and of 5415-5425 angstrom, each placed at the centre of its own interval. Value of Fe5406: 2.8 angstrom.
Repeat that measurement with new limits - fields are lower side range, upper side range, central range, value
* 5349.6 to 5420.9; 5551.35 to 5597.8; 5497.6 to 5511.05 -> -0.54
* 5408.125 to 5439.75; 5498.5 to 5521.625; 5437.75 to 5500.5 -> 0.93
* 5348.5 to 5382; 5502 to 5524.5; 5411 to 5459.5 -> 4.07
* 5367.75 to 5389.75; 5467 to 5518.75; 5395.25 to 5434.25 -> 3.76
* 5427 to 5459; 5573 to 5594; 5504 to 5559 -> -1.99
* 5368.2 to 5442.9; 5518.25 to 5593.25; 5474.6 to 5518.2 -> -0.42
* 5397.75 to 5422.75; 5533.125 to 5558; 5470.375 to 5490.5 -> 0.38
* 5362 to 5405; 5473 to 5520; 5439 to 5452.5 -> 0.48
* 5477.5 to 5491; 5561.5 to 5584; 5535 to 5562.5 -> -0.23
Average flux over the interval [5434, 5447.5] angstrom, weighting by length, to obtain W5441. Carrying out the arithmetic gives 4.16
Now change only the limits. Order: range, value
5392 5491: 4.13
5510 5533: 4.28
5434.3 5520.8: 4.27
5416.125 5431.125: 4.28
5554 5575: 4.28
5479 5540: 4.29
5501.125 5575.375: 4.32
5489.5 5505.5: 4.5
